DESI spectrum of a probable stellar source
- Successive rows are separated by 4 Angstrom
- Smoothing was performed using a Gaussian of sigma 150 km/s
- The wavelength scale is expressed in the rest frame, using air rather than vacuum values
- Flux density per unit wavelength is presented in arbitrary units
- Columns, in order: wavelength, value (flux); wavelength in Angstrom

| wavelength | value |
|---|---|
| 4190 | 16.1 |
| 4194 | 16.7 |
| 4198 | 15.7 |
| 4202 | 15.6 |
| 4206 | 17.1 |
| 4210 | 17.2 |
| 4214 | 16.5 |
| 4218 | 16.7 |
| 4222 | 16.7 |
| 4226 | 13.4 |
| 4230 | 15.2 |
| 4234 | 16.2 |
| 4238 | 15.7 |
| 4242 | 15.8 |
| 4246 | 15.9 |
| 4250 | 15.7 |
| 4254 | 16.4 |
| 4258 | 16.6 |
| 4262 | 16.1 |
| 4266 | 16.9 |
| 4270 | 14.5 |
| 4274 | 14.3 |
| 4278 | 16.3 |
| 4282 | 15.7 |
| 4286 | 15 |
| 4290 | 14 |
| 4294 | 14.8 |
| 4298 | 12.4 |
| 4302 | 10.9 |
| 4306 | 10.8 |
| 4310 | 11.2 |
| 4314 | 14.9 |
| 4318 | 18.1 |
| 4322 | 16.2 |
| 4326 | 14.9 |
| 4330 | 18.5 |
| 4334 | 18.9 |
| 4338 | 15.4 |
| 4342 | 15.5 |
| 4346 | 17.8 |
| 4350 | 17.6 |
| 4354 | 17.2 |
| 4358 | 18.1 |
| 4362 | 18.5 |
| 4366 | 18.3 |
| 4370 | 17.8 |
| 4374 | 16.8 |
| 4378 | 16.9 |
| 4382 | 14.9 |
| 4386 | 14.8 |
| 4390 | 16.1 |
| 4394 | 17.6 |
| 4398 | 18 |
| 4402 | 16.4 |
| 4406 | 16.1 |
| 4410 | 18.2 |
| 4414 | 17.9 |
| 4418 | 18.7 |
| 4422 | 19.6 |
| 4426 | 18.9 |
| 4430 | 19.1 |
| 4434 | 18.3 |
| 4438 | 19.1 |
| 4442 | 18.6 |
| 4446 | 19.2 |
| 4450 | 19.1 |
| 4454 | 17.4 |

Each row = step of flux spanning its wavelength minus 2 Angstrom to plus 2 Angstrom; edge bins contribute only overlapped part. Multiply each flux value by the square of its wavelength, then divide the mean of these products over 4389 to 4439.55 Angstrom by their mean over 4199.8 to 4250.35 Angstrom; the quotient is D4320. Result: 1.2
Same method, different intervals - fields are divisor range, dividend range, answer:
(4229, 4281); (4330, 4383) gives 1.15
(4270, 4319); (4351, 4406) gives 1.27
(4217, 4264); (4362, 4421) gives 1.16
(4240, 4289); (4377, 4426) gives 1.16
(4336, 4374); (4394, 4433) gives 1.07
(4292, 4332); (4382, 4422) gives 1.25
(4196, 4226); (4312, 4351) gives 1.09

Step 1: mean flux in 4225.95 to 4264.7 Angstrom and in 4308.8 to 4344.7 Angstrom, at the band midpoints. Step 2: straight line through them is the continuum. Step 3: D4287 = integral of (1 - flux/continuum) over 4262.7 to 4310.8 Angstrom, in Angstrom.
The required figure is 5.8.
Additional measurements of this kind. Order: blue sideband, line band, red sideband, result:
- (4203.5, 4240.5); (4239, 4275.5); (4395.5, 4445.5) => 1.4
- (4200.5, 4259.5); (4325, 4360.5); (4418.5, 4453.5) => 0.9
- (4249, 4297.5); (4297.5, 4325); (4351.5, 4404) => 4.1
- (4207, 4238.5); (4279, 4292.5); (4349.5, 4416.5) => 1.2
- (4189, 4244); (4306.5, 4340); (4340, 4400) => 2.0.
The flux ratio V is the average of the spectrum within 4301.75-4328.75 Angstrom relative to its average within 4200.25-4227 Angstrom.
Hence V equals 0.9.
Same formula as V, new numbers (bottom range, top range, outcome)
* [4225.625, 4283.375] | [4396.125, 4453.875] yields 1.17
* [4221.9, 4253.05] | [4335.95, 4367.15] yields 1.11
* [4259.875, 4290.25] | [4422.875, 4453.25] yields 1.22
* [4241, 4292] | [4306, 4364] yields 1.05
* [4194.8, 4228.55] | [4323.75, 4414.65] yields 1.06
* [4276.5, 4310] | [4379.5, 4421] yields 1.25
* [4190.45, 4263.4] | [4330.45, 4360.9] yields 1.08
